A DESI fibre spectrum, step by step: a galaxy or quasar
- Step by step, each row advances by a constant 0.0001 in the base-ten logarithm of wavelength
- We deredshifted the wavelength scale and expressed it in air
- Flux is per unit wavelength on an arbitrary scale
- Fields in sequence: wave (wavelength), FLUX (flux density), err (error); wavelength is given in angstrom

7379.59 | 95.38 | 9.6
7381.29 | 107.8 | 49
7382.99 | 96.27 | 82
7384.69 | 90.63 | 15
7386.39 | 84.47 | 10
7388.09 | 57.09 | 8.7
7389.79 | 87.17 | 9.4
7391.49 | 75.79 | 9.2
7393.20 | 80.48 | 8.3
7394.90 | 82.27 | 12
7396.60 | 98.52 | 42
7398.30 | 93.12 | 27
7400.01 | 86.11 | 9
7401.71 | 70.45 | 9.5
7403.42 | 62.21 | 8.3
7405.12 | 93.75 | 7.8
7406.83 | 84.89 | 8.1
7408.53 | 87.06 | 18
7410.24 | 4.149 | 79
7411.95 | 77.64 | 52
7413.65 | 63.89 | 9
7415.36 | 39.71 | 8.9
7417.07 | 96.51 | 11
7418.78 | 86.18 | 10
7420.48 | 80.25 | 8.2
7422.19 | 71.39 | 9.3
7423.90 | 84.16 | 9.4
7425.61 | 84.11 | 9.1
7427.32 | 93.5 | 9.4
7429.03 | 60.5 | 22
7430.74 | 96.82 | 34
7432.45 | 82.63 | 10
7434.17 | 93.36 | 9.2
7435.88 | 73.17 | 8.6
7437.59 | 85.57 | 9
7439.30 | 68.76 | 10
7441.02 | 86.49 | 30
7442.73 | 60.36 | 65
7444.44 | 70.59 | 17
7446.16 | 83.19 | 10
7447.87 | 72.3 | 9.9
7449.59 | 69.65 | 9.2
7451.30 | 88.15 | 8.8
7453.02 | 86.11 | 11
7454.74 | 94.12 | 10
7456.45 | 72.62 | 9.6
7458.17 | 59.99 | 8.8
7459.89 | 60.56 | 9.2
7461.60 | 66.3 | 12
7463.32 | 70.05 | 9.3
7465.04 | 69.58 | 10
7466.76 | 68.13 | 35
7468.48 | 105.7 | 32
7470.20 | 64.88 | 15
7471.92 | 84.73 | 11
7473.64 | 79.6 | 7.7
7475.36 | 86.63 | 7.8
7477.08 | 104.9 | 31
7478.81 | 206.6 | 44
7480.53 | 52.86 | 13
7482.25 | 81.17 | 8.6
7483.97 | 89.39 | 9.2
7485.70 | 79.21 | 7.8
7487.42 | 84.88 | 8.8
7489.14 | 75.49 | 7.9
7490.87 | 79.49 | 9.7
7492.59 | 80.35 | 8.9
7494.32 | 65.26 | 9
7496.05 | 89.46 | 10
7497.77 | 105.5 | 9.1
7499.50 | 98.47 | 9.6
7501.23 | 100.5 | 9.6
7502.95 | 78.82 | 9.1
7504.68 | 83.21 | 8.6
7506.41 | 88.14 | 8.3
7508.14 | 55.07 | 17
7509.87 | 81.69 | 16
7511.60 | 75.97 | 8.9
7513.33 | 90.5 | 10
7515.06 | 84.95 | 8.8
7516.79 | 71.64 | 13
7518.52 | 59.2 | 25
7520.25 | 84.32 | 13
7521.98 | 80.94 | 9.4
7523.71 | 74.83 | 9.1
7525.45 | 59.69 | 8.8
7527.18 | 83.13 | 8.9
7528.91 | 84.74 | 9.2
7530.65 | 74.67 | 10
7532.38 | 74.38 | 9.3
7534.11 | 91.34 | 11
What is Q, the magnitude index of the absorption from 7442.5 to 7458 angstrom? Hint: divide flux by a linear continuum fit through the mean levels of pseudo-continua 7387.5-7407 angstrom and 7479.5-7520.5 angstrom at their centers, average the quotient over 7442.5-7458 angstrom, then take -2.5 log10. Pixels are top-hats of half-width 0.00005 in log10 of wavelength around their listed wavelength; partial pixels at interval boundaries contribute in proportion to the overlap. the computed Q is 0.05 mag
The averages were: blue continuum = 81.2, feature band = 77.4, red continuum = 81.1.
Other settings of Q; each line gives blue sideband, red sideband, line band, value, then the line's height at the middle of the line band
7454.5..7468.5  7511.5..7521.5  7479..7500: -0.146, 74.8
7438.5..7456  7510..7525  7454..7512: -0.079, 77.7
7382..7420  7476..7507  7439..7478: 0.118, 86.2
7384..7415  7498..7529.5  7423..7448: -0.036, 77.3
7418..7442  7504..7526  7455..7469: 0.114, 79.7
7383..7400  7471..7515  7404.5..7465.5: 0.138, 85.7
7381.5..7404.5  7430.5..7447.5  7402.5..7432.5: 0.085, 80.9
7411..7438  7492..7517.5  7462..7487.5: -0.083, 81.7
